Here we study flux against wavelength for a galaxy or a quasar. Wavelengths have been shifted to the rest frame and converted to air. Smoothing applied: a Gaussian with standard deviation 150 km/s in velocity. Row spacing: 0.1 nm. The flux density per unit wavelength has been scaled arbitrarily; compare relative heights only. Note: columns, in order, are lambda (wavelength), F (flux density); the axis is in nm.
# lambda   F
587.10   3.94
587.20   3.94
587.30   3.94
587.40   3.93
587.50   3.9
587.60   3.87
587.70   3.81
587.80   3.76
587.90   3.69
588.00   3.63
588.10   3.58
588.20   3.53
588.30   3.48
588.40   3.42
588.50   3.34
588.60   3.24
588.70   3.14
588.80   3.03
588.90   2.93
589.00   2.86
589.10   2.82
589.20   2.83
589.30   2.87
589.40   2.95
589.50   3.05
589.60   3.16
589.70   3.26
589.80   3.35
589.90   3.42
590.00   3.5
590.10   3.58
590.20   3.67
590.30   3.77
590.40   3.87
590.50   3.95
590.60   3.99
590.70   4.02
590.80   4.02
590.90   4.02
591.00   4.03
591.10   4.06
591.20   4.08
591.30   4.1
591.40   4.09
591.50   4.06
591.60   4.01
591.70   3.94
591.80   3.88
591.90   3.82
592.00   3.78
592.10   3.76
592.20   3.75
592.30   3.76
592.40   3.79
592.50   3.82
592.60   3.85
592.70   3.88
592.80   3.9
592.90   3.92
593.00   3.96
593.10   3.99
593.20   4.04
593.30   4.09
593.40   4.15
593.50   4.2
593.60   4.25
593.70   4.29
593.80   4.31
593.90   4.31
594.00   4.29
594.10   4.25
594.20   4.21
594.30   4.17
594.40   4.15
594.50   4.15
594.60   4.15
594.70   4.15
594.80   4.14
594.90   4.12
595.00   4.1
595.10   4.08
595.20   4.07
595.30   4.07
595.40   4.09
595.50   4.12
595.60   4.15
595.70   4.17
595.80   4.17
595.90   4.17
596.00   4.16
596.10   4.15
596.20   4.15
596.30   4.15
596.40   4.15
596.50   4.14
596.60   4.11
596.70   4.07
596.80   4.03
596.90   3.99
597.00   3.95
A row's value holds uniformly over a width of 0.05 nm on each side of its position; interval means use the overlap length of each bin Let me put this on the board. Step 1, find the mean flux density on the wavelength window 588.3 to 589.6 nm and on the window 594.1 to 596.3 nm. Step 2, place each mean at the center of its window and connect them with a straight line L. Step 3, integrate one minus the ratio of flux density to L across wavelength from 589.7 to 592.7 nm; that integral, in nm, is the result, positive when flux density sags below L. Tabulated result -0.345 nm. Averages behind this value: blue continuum 3.06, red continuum 4.14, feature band 3.84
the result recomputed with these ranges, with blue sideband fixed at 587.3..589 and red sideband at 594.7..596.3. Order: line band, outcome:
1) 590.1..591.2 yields -0.06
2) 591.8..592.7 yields 0.01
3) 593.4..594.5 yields -0.07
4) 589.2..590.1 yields 0.11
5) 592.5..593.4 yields -0.01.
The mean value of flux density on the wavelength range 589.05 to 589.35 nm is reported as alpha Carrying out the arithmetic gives 2.84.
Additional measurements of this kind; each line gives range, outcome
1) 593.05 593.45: 4.07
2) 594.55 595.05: 4.13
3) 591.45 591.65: 4.04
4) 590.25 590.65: 3.89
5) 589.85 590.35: 3.59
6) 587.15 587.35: 3.94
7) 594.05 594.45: 4.2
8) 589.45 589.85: 3.21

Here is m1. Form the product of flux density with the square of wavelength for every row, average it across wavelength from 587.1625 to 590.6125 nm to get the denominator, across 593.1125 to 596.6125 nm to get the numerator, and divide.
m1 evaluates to 1.2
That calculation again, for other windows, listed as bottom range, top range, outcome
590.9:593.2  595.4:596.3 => 1.07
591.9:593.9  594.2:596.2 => 1.05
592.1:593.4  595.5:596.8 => 1.07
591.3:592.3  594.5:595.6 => 1.07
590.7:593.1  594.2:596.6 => 1.07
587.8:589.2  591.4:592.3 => 1.20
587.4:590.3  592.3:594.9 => 1.24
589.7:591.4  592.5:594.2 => 1.08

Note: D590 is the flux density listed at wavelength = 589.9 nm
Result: 3.42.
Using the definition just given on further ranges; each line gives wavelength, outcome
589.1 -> 2.82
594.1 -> 4.25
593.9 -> 4.31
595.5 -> 4.12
